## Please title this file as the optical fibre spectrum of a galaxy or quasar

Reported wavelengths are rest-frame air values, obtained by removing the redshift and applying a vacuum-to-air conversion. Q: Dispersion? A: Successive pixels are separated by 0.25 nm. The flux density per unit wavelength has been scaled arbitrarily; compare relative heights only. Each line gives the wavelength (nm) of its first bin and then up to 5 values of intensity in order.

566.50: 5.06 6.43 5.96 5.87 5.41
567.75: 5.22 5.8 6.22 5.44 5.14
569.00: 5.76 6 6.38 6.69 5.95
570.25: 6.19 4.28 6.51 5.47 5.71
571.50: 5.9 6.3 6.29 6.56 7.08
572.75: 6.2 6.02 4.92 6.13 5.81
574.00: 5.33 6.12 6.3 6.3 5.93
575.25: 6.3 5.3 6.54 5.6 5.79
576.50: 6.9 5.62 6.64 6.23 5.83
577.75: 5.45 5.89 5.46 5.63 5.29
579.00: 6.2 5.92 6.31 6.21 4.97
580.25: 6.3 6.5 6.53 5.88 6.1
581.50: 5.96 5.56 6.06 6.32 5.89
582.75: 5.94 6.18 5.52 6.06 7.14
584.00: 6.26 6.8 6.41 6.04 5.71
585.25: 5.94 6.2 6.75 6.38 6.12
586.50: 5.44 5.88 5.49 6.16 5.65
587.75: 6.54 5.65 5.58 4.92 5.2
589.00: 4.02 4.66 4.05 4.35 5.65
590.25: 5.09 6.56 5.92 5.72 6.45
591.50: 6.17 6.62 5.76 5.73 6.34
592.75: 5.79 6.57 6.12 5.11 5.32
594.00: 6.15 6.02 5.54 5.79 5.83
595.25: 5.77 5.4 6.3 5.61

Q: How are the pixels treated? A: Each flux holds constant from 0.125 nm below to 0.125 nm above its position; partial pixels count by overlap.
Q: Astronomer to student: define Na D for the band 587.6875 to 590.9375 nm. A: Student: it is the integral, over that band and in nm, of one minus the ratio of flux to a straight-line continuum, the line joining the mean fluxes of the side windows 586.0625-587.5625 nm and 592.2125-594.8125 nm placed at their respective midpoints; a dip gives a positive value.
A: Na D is 0.34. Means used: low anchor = 5.82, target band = 5.23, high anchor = 5.87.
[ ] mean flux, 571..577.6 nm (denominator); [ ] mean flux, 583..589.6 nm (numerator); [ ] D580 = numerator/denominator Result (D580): 0.96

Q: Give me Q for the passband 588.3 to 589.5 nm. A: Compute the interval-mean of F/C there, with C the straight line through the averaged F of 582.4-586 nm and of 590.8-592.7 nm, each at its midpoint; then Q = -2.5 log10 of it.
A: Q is 0.29 mag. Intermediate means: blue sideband 6.21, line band 4.69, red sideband 6.09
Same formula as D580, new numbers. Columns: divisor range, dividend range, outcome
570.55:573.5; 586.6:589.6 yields 0.88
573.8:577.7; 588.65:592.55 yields 0.91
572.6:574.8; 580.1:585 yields 1.04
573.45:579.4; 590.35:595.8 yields 1.00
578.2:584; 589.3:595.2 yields 0.96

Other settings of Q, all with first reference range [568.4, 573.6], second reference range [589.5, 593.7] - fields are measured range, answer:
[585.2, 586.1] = -0.09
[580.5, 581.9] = -0.03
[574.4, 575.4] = -0.05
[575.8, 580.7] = -0.01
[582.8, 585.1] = -0.07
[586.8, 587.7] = 0.00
